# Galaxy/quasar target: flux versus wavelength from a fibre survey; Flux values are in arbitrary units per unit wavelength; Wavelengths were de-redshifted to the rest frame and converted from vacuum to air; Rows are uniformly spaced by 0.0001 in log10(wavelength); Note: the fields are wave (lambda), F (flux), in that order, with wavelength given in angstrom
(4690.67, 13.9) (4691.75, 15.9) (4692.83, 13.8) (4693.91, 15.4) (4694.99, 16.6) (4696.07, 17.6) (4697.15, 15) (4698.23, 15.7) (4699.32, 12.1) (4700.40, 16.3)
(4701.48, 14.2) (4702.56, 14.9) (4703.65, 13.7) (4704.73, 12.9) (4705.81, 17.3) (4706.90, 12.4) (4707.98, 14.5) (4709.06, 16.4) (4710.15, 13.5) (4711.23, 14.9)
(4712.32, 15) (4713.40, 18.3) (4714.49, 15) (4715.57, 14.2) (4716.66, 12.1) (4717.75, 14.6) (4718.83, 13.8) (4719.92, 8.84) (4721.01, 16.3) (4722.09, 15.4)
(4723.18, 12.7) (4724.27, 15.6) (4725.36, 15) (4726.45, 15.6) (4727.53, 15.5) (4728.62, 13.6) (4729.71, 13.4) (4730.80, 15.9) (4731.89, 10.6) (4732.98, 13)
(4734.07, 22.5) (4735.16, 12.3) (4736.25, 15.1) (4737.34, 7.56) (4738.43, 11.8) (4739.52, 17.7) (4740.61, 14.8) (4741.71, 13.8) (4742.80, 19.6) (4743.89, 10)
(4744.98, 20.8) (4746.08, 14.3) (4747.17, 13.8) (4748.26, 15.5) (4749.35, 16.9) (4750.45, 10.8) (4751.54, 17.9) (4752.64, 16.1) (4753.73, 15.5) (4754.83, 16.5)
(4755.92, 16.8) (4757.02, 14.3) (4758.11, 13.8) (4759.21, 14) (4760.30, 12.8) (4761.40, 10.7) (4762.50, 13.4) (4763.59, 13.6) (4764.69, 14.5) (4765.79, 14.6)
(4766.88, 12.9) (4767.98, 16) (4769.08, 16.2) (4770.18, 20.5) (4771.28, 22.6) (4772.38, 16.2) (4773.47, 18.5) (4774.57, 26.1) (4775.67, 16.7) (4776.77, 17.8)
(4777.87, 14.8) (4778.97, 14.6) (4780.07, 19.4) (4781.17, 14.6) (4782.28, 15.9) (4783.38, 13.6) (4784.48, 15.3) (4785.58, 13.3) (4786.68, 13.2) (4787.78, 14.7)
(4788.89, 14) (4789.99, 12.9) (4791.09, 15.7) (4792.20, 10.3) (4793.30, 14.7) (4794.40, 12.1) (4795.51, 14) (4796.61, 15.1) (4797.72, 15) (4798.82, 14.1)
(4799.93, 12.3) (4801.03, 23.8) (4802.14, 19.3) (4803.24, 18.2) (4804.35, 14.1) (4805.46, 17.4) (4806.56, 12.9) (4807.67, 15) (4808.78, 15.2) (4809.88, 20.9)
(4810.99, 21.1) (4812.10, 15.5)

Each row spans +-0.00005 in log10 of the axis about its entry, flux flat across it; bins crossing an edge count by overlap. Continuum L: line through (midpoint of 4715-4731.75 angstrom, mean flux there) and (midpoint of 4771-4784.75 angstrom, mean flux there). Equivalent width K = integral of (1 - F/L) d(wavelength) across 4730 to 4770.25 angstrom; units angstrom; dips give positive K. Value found 2.4 angstrom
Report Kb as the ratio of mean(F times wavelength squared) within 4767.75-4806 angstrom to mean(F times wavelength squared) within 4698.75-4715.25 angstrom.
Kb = 1.13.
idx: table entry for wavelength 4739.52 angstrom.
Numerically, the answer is 17.7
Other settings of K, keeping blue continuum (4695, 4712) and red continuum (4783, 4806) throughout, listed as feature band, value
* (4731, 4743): 0.4 angstrom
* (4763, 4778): -2.4 angstrom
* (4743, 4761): -0.2 angstrom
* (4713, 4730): 0.6 angstrom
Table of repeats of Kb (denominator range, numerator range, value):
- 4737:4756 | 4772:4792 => 1.07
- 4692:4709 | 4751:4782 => 1.11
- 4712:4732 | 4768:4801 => 1.13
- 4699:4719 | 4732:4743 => 1.01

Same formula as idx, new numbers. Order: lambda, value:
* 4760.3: 12.8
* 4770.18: 20.5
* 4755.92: 16.8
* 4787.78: 14.7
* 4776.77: 17.8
